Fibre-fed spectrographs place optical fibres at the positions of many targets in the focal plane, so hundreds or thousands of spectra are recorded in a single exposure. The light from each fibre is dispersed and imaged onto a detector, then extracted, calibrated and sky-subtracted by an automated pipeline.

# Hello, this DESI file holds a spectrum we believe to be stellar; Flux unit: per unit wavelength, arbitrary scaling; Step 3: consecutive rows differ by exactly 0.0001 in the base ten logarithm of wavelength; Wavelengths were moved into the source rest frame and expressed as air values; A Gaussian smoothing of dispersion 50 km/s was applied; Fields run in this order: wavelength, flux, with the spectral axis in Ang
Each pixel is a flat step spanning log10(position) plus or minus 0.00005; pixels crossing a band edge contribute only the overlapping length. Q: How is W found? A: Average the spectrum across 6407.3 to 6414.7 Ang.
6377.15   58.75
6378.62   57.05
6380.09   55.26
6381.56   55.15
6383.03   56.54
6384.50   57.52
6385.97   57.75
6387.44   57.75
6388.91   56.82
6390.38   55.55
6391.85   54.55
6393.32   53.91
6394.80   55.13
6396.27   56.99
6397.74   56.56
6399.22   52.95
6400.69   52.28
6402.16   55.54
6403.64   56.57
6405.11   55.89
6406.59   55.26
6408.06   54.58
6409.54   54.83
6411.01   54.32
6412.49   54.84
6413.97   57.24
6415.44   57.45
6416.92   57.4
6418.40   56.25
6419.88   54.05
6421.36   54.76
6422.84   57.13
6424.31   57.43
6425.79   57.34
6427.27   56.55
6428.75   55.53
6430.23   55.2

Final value 55.2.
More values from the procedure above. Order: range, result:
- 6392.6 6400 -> 55.1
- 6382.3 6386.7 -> 57.3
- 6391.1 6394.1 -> 54.2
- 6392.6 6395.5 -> 54.4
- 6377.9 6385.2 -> 56.3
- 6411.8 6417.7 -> 56.7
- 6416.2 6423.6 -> 55.9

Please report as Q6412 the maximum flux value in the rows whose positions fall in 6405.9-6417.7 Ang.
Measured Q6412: 57.45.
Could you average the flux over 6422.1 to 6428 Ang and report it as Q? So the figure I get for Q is 57.2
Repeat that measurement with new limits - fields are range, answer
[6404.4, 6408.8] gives 55.2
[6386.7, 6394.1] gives 55.7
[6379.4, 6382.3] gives 55.2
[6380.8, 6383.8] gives 55.8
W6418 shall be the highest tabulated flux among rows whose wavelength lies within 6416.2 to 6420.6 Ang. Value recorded 57.4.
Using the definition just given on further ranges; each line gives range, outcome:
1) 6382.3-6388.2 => 57.75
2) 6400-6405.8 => 56.57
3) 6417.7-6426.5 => 57.43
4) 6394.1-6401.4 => 56.99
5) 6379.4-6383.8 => 56.54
